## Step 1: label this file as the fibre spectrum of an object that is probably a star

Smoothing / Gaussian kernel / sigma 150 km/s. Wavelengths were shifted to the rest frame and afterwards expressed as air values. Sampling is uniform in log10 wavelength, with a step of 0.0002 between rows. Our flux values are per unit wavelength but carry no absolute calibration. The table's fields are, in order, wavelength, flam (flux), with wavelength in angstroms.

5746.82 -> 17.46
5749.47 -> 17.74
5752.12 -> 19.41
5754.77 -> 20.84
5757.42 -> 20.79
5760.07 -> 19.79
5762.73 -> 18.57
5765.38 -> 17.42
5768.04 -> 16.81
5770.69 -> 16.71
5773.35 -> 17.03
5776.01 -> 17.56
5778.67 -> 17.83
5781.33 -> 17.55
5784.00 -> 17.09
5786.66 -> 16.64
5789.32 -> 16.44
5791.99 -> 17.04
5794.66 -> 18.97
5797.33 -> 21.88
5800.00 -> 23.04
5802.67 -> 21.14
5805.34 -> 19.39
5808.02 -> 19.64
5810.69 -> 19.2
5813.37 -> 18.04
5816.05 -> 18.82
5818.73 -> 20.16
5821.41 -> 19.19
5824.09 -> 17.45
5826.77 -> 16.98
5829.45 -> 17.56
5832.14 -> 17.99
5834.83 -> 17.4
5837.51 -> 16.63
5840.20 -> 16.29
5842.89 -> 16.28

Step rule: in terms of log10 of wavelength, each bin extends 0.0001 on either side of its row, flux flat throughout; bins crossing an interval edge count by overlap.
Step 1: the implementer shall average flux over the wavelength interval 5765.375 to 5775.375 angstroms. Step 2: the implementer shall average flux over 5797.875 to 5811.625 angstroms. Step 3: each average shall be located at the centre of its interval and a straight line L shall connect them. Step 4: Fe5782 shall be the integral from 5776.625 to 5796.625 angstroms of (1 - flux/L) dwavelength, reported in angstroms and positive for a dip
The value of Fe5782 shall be 1.2 angstroms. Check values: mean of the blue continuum 17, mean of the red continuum 20.6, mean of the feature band 17.5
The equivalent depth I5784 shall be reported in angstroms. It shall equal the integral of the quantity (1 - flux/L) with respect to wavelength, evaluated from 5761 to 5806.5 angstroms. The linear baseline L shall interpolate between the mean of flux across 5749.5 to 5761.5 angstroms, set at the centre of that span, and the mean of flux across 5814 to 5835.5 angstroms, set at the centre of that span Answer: 2.1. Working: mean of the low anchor 19.9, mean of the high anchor 18.2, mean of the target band 18.3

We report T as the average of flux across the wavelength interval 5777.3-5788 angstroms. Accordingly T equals 17.3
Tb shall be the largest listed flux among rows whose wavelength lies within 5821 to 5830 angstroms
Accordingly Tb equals 19.19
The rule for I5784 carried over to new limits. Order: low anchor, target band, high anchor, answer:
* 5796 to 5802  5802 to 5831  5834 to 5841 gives 1.43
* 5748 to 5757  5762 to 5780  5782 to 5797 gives 1.09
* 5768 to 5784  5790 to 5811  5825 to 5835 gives -3.14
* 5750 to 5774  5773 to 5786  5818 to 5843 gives 0.67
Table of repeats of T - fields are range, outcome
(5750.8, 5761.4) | 20.2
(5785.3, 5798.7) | 18.2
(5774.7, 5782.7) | 17.6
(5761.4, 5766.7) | 18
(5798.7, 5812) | 20.5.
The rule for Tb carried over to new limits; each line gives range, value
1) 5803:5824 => 20.16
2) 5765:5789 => 17.83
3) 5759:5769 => 19.79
